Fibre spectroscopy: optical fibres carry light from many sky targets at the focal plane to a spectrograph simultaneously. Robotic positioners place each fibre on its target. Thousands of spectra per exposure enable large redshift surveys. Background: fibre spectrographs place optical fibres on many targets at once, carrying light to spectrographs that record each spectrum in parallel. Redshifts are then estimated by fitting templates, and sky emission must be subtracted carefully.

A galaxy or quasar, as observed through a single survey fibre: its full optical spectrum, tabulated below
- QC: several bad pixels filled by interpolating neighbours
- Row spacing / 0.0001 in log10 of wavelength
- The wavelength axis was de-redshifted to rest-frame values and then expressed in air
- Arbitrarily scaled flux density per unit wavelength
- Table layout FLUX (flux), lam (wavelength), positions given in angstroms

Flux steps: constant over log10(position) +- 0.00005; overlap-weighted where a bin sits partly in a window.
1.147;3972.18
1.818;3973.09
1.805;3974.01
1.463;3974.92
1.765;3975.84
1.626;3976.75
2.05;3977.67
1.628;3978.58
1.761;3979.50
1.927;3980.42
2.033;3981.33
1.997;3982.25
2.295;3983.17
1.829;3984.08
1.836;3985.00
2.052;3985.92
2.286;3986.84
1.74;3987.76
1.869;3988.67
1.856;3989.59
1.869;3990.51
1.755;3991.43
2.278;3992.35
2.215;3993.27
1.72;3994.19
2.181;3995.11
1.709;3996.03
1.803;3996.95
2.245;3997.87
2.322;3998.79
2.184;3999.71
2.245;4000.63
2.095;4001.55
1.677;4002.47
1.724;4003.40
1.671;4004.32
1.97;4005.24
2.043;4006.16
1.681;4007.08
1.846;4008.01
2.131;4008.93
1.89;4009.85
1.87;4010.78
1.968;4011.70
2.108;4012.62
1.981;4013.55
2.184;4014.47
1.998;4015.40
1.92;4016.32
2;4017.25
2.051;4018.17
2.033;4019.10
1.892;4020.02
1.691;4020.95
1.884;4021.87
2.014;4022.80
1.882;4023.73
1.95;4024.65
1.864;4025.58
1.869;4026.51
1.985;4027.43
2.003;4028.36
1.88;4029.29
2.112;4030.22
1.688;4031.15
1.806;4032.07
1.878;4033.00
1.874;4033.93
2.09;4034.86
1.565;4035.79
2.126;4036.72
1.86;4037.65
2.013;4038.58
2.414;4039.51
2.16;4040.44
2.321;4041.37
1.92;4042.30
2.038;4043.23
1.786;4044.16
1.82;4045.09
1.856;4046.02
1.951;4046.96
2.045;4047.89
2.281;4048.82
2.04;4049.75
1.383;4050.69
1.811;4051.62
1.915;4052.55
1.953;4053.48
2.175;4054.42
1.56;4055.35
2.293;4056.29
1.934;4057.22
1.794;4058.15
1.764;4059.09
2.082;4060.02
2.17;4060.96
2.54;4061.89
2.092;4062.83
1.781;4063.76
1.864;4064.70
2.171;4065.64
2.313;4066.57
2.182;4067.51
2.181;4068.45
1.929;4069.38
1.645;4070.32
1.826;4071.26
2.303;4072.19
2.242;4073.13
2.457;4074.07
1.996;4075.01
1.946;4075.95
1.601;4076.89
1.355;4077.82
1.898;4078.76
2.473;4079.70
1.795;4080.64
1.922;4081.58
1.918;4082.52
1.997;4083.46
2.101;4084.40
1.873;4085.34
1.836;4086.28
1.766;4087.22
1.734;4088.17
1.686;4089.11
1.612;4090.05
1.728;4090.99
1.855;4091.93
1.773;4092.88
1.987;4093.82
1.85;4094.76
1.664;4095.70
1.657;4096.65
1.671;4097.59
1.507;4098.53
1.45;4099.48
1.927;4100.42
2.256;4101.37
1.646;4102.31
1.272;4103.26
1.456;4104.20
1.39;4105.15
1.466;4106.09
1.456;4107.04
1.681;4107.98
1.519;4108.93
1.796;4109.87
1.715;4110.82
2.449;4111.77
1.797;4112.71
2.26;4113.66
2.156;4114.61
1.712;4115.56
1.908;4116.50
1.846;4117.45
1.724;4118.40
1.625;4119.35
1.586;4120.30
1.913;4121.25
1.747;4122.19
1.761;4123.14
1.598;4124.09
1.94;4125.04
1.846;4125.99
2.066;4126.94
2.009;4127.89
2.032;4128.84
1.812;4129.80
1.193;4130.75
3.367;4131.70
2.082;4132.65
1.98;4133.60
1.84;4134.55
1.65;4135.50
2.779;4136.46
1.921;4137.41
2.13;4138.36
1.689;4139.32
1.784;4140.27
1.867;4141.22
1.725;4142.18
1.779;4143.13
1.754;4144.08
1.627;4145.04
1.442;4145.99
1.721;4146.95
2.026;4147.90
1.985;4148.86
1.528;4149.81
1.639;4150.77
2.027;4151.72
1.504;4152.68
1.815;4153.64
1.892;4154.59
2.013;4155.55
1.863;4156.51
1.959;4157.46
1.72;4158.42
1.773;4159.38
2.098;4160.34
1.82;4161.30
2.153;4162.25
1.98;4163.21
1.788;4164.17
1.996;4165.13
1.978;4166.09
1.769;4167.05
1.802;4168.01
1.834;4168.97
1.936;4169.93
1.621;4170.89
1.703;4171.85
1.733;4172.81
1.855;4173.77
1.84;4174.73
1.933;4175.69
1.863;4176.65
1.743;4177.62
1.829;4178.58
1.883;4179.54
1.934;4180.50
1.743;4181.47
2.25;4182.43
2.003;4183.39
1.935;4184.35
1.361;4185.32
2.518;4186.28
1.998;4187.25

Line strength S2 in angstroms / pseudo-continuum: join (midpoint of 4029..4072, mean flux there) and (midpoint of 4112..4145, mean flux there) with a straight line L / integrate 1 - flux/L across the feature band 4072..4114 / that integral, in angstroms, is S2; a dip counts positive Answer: 2.80 angstroms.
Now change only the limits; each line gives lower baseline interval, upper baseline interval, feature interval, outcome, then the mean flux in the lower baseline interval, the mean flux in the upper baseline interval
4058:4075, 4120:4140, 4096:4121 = 3.3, 2.08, 1.95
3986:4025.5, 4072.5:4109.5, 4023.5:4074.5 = -3.3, 1.96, 1.78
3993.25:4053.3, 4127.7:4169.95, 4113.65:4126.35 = 0.6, 1.95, 1.89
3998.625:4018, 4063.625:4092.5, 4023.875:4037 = 0.4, 1.97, 1.94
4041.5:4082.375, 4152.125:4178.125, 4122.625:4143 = -0.7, 1.98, 1.85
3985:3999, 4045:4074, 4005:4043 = 0.6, 1.98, 2.01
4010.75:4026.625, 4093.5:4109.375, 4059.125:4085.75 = -4.1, 1.96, 1.64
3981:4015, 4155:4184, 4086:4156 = 3.6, 1.98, 1.88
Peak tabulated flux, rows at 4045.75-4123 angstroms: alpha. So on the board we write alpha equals 2.54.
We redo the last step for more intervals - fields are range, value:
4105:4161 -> 3.367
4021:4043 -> 2.414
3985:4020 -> 2.322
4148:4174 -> 2.153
